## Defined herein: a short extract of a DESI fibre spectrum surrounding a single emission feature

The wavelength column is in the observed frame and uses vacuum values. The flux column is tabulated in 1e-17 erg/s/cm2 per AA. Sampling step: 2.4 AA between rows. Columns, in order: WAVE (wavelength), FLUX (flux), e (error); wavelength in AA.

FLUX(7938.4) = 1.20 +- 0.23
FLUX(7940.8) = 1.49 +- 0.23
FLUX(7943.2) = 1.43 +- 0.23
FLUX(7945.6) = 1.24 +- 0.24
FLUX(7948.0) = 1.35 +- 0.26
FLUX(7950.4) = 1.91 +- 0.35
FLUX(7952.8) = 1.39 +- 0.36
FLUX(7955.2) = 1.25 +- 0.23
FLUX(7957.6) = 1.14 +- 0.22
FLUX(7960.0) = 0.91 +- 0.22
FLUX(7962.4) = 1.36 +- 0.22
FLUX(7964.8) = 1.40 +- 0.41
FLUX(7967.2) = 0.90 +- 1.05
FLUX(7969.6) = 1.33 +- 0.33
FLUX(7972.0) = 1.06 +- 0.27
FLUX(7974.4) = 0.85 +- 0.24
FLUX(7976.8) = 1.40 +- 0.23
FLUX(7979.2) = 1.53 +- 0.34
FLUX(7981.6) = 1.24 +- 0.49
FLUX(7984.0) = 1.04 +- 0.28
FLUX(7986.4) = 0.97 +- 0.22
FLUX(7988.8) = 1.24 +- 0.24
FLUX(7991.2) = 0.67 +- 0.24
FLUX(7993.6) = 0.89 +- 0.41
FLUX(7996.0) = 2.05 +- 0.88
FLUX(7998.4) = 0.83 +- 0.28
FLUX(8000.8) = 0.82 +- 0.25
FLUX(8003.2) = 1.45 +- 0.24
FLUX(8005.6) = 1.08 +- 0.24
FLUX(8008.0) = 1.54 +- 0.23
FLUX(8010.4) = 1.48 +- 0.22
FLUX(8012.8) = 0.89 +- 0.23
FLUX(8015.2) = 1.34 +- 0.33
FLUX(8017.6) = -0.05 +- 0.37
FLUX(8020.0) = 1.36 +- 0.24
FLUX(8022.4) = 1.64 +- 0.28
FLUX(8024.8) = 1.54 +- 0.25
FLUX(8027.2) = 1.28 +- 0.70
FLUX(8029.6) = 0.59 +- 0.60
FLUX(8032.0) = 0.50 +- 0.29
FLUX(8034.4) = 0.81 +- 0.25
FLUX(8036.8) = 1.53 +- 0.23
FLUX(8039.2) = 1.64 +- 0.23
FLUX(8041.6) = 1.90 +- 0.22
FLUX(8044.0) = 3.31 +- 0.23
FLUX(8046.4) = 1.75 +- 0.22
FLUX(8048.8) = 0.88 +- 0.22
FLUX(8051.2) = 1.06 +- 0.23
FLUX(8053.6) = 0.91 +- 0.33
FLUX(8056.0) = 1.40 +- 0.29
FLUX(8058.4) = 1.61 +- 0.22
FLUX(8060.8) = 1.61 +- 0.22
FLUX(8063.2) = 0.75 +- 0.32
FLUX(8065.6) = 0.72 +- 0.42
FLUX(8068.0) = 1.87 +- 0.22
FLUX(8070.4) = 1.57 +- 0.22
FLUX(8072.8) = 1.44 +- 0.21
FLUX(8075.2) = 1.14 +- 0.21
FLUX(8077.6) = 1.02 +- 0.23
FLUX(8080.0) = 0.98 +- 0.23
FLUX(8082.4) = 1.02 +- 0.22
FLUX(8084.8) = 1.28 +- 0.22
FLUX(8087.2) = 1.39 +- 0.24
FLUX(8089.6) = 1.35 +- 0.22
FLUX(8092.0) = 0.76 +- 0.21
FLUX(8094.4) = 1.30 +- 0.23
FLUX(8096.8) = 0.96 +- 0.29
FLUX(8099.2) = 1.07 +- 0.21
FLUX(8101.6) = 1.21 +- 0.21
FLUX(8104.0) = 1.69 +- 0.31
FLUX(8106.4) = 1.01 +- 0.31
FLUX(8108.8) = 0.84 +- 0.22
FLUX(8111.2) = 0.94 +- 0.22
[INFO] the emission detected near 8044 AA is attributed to Halpha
